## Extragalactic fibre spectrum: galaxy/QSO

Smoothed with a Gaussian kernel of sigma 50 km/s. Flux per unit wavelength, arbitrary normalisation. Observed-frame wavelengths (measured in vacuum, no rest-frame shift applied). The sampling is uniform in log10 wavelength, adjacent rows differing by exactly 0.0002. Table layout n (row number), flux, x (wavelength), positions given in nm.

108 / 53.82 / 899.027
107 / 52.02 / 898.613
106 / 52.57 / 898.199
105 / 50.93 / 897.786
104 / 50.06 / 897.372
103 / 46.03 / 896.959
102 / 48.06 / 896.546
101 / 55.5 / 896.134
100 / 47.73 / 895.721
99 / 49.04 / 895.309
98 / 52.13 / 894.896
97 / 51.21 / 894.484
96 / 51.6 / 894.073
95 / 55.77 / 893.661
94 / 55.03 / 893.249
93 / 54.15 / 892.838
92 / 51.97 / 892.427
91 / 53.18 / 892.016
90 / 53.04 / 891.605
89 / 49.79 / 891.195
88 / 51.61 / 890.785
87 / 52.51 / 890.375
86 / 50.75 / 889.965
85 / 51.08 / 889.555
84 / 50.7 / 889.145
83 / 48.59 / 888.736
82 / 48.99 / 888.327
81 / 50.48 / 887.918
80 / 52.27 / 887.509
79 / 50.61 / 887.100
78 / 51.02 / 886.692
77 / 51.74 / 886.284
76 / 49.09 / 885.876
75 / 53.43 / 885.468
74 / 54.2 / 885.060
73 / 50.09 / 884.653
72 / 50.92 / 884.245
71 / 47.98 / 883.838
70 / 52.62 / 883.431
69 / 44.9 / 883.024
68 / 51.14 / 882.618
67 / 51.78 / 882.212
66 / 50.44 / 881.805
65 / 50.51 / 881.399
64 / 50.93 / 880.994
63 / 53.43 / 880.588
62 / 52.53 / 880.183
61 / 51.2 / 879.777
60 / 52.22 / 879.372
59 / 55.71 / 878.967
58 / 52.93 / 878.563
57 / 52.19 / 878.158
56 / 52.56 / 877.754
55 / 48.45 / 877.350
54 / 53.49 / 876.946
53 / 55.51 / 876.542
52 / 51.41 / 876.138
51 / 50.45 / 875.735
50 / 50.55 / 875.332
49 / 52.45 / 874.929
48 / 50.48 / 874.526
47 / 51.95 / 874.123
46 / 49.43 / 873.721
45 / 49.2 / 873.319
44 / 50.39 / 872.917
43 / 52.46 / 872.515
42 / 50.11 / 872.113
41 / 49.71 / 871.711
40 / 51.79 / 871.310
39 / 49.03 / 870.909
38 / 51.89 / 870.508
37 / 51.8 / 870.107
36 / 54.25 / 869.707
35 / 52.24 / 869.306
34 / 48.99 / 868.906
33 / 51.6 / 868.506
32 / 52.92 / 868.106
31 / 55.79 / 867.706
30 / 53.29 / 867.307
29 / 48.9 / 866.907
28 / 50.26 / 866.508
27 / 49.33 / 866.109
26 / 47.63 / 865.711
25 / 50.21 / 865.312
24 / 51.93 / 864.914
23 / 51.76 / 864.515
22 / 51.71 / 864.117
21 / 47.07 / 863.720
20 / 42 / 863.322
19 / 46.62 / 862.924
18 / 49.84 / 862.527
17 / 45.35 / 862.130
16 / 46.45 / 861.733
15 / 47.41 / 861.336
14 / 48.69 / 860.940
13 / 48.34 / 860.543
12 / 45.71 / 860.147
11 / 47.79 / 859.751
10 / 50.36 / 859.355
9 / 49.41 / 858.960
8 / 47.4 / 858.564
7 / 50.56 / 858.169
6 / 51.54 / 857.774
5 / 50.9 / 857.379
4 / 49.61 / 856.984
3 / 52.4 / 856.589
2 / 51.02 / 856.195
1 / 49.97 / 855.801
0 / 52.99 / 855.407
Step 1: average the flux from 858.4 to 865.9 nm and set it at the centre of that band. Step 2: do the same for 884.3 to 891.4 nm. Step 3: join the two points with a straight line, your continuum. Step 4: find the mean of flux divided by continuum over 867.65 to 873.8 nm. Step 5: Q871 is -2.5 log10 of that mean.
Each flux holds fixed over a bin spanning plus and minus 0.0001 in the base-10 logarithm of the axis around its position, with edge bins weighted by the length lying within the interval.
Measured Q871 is -0.05 mag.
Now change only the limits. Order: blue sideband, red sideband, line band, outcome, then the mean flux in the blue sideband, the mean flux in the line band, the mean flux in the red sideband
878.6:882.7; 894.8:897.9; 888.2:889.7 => 0.02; 52.1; 49.8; 49.8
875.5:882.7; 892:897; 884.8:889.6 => 0.02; 52.1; 51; 51.8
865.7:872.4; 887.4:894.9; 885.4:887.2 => 0.01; 51.3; 51.1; 51.8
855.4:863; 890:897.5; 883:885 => 0.02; 49.1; 50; 51.6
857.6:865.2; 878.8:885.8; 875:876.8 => -0.03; 48.4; 52.1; 51.3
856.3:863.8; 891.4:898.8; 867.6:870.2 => -0.07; 48.3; 52.4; 51.7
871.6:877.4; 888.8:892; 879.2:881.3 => -0.02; 51.2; 52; 51.3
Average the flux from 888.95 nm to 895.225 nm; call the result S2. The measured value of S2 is 52.2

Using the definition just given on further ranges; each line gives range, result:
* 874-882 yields 52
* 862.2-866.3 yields 48.7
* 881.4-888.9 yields 50.6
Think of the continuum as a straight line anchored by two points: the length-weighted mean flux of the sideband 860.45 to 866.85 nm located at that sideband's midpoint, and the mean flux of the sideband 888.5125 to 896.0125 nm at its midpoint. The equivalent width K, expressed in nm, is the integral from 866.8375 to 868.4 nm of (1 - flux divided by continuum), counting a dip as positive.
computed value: -0.131 nm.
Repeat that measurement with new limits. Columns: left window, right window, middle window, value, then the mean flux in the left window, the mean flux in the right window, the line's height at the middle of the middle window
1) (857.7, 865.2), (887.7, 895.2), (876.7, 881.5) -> -0.18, 48.4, 51.8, 50.4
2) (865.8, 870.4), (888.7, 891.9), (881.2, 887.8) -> 0.07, 51.7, 51.2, 51.3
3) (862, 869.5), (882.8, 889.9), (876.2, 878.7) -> -0.11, 49.9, 50.5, 50.3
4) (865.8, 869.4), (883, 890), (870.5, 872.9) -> 0.02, 51.3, 50.7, 51.2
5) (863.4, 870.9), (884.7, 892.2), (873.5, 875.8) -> 0.01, 51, 51.3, 51.1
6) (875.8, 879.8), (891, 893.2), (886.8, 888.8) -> 0.09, 52.6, 52.6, 52.6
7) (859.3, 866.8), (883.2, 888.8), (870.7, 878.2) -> -0.23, 48.3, 50.9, 49.6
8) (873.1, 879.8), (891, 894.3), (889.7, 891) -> 0.03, 51.8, 53.1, 52.9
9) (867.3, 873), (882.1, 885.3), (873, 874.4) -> 0.03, 51.7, 50.5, 51.4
